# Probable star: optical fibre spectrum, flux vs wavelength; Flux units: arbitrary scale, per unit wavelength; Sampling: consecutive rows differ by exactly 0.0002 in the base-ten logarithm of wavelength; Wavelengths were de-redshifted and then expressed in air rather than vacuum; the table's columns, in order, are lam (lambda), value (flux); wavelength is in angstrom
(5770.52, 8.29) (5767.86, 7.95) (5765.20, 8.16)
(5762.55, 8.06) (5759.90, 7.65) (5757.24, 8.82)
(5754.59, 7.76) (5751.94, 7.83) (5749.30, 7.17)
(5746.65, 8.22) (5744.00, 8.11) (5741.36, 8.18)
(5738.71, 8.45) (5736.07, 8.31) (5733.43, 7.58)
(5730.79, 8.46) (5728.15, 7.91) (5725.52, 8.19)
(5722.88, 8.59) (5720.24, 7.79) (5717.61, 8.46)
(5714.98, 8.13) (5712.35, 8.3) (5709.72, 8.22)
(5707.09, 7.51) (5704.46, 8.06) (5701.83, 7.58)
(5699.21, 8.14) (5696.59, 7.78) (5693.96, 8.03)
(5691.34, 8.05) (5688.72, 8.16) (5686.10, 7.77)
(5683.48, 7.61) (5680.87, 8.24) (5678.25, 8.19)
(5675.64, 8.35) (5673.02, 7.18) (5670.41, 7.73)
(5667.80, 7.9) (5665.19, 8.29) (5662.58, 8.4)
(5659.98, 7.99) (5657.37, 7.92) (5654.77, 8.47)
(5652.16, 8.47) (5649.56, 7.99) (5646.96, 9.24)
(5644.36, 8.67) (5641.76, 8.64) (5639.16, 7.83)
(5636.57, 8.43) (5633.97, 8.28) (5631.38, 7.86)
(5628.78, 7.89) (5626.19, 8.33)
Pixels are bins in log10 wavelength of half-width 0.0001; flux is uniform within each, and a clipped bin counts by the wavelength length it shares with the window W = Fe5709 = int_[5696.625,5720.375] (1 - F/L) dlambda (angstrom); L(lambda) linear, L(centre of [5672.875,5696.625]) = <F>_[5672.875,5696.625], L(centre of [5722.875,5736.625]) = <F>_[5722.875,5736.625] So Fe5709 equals 0.1 angstrom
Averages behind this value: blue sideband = 7.98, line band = 8.02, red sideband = 8.13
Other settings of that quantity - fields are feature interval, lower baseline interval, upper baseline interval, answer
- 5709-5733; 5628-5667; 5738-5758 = -0.3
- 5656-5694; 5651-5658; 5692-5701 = 0.7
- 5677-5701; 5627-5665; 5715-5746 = 0.7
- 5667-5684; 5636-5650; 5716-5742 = 1.0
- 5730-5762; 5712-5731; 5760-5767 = 0.3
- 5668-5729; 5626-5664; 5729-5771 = 1.3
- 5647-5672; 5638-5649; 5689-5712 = 0.6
